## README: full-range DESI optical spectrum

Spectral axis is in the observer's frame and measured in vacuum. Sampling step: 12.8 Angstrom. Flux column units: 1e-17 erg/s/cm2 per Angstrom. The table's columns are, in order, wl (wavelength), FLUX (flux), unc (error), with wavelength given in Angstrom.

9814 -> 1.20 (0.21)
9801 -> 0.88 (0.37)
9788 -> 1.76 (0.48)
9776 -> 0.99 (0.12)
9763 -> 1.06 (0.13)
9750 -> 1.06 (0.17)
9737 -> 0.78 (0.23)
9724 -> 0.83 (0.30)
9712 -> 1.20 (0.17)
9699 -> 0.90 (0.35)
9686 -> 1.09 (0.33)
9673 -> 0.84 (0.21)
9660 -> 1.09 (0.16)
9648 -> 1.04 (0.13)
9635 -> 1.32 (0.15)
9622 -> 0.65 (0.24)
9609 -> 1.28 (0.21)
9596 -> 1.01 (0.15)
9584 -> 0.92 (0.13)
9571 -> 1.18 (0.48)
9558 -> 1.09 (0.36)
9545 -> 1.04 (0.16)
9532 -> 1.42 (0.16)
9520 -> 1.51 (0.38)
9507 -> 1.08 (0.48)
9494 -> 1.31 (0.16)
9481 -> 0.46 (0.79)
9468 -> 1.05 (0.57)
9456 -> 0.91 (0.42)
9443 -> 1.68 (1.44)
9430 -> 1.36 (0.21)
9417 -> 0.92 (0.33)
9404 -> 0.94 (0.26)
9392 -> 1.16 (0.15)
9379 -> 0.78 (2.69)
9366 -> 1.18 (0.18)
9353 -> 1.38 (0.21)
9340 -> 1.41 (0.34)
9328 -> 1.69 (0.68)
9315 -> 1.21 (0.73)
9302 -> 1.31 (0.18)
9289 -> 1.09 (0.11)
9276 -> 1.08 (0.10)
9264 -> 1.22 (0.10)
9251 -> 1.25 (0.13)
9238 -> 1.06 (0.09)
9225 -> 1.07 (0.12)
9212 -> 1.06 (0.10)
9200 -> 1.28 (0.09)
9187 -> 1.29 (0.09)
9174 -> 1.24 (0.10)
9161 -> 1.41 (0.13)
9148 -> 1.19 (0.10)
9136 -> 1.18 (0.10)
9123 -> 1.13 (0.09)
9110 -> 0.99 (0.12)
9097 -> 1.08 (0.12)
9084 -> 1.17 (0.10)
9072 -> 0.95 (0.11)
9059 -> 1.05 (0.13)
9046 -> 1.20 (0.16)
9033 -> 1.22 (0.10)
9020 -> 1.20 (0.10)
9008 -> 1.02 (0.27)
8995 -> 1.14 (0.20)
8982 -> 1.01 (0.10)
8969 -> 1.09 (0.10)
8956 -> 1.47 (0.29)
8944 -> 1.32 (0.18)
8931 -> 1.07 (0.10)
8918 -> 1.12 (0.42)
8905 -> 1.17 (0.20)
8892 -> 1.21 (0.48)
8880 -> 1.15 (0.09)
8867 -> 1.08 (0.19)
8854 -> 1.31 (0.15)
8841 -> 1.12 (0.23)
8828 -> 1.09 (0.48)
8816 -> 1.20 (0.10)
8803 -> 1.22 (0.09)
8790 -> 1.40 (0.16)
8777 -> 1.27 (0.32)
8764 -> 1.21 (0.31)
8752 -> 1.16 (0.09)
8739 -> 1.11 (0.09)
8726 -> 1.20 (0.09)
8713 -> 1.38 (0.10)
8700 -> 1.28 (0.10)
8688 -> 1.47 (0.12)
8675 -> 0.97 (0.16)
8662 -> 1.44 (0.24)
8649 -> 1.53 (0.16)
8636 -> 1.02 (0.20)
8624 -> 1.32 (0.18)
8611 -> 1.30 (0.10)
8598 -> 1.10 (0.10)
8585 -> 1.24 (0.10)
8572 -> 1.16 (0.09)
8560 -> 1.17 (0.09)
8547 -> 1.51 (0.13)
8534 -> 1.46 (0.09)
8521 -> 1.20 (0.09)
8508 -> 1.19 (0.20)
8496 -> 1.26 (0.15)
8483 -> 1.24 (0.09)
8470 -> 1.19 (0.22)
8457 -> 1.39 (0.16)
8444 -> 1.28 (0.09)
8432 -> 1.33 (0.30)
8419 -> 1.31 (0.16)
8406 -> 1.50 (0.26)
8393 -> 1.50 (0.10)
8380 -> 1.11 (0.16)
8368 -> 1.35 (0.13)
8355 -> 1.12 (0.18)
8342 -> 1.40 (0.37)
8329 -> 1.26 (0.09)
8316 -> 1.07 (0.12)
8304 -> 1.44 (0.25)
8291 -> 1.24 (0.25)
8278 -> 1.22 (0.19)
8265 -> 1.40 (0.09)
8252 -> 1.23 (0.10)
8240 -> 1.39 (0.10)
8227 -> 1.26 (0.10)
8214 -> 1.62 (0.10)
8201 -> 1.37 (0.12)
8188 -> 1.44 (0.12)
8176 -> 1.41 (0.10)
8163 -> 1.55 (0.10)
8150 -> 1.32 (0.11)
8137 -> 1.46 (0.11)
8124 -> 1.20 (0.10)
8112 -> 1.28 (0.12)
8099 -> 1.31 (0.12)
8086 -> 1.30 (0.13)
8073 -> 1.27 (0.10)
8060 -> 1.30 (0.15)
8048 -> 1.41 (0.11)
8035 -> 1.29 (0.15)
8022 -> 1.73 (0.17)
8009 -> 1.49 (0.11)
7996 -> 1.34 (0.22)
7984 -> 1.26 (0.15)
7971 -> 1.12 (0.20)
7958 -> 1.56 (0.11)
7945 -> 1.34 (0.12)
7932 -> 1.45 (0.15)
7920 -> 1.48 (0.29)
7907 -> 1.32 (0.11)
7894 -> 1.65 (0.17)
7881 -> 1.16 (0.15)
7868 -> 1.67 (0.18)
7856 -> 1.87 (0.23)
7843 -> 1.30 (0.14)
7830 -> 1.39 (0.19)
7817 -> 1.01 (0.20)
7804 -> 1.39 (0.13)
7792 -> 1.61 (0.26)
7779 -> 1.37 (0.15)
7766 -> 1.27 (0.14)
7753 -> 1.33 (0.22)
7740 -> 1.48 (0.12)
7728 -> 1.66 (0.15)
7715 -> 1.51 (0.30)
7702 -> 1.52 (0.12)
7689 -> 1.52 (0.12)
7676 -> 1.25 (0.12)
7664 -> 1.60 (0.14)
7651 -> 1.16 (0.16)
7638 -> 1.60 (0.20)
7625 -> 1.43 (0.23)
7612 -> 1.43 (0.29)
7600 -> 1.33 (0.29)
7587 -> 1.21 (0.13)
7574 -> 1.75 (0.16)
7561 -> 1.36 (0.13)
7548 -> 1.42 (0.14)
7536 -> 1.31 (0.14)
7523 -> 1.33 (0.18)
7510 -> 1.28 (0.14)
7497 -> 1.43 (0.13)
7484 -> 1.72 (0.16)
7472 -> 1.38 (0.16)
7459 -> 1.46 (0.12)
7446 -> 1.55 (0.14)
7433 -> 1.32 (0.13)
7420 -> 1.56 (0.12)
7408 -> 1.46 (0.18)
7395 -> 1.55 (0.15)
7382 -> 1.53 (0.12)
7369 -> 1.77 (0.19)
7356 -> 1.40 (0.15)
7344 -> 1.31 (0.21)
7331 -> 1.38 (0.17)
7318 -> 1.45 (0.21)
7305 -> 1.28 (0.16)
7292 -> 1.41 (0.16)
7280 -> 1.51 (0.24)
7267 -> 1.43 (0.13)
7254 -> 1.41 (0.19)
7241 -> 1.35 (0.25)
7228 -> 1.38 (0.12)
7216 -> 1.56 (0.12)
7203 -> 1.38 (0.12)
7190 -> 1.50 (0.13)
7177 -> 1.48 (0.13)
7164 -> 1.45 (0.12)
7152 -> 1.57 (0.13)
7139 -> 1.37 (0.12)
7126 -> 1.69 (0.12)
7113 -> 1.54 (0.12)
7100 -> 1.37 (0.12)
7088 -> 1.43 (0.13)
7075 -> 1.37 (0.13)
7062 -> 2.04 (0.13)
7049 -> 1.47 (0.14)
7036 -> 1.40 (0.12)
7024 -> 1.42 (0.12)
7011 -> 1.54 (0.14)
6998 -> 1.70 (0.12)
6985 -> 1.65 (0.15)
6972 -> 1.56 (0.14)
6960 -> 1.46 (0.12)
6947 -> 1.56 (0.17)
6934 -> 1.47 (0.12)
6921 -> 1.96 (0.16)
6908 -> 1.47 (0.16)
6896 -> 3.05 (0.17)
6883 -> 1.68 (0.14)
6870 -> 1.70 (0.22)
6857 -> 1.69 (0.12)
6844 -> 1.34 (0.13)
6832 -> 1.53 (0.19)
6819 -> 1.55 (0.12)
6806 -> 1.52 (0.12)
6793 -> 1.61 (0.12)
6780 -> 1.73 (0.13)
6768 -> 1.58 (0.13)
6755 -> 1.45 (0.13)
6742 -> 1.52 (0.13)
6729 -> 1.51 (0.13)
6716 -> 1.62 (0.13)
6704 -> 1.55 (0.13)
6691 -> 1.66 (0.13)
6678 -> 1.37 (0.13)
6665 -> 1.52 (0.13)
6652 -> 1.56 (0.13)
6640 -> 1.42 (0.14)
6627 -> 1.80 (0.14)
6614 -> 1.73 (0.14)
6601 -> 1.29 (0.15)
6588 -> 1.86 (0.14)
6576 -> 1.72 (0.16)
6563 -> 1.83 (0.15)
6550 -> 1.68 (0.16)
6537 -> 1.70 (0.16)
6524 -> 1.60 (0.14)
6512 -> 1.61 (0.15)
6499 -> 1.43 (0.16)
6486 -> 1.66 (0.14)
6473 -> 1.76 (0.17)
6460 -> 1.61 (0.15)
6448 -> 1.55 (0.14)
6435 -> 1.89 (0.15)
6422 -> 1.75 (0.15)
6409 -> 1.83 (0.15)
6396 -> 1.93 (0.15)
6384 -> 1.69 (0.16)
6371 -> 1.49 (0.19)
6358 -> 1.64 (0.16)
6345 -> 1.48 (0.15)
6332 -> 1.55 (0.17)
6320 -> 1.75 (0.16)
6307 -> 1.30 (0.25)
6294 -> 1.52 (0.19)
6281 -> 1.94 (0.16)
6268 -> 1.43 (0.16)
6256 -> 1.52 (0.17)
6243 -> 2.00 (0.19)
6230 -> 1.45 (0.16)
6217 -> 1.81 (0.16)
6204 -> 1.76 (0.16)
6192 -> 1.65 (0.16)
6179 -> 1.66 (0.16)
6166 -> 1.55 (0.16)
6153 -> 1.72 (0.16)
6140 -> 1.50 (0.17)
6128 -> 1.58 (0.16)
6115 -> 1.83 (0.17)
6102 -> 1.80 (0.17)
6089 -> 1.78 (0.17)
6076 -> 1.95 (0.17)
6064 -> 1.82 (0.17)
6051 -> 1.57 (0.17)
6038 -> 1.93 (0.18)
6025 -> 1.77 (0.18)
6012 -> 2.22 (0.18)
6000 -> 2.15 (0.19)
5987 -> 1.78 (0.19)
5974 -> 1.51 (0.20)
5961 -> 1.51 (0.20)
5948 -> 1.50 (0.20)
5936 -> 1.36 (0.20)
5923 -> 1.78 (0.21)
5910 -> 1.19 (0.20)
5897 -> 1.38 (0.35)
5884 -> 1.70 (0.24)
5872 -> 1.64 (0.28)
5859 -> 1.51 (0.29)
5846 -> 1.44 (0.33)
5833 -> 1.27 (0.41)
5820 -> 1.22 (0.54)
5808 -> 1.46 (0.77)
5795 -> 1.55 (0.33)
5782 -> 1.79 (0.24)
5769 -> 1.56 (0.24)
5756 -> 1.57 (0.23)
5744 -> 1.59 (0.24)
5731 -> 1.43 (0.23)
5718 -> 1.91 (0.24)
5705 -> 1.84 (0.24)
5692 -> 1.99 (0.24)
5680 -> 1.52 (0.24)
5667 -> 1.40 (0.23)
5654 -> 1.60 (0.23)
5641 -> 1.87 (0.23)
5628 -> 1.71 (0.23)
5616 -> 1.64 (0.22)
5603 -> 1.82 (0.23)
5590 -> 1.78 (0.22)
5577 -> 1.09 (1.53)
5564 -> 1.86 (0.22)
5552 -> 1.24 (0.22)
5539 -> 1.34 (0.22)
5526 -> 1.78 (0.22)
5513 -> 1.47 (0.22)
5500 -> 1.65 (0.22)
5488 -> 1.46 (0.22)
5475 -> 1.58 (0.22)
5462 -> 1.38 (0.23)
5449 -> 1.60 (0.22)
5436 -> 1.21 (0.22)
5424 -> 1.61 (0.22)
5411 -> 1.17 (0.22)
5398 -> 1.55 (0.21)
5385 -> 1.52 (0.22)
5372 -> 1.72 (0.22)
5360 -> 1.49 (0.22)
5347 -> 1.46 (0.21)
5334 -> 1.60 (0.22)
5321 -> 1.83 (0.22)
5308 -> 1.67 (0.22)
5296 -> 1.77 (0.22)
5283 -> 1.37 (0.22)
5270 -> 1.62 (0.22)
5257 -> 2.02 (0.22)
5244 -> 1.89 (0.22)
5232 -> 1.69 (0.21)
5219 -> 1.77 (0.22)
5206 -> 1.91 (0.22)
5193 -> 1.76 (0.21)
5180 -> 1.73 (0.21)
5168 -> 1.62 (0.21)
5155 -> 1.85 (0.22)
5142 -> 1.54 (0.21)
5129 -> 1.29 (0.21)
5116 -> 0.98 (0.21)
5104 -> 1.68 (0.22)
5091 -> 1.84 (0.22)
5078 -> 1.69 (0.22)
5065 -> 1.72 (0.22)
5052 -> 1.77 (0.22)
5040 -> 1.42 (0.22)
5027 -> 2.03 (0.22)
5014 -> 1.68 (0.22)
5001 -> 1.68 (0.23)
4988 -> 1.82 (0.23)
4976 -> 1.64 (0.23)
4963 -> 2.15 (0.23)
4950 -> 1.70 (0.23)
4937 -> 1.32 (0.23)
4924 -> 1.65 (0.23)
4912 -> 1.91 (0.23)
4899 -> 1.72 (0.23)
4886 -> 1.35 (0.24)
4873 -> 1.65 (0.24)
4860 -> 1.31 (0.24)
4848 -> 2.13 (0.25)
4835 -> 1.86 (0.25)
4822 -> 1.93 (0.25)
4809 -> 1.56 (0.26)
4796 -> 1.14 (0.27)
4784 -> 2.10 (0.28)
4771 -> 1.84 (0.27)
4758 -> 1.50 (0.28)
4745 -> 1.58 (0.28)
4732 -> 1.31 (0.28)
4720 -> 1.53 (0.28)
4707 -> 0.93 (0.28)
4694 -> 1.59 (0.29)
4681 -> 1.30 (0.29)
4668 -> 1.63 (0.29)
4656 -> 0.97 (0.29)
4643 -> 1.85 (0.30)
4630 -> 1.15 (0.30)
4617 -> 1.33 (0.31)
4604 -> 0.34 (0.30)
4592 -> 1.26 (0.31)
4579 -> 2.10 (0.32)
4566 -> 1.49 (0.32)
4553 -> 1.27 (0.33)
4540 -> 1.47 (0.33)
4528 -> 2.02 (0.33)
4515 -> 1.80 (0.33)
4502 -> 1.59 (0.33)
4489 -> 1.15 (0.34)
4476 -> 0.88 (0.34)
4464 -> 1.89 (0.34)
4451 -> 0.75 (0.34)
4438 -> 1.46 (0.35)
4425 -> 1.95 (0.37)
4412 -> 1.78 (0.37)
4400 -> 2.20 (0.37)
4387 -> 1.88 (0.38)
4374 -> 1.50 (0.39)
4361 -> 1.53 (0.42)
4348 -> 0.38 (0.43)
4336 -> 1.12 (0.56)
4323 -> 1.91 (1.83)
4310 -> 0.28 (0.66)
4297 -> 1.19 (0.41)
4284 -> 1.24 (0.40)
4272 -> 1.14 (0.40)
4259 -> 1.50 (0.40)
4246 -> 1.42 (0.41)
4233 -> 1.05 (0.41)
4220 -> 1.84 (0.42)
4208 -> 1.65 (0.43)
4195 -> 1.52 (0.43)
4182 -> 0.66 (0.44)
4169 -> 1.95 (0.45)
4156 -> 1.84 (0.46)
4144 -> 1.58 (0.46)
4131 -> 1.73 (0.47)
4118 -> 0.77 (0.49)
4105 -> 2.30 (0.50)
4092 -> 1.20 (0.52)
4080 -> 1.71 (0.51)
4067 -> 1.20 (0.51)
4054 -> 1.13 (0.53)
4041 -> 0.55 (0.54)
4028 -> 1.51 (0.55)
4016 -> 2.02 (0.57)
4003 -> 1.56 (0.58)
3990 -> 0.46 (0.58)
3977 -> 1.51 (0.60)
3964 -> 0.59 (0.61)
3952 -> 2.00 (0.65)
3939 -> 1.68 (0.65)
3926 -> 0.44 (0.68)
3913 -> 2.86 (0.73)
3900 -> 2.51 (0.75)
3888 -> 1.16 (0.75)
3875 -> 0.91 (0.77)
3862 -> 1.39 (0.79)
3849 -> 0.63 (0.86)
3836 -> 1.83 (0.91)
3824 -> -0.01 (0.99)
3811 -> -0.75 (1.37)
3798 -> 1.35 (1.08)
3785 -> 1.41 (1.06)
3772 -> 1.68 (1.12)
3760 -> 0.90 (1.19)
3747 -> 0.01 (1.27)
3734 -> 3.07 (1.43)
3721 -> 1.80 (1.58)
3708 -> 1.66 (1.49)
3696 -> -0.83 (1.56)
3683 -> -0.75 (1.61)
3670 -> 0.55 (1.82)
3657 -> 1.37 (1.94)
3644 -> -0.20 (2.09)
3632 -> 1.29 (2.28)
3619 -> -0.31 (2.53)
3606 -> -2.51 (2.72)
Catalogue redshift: 0.05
